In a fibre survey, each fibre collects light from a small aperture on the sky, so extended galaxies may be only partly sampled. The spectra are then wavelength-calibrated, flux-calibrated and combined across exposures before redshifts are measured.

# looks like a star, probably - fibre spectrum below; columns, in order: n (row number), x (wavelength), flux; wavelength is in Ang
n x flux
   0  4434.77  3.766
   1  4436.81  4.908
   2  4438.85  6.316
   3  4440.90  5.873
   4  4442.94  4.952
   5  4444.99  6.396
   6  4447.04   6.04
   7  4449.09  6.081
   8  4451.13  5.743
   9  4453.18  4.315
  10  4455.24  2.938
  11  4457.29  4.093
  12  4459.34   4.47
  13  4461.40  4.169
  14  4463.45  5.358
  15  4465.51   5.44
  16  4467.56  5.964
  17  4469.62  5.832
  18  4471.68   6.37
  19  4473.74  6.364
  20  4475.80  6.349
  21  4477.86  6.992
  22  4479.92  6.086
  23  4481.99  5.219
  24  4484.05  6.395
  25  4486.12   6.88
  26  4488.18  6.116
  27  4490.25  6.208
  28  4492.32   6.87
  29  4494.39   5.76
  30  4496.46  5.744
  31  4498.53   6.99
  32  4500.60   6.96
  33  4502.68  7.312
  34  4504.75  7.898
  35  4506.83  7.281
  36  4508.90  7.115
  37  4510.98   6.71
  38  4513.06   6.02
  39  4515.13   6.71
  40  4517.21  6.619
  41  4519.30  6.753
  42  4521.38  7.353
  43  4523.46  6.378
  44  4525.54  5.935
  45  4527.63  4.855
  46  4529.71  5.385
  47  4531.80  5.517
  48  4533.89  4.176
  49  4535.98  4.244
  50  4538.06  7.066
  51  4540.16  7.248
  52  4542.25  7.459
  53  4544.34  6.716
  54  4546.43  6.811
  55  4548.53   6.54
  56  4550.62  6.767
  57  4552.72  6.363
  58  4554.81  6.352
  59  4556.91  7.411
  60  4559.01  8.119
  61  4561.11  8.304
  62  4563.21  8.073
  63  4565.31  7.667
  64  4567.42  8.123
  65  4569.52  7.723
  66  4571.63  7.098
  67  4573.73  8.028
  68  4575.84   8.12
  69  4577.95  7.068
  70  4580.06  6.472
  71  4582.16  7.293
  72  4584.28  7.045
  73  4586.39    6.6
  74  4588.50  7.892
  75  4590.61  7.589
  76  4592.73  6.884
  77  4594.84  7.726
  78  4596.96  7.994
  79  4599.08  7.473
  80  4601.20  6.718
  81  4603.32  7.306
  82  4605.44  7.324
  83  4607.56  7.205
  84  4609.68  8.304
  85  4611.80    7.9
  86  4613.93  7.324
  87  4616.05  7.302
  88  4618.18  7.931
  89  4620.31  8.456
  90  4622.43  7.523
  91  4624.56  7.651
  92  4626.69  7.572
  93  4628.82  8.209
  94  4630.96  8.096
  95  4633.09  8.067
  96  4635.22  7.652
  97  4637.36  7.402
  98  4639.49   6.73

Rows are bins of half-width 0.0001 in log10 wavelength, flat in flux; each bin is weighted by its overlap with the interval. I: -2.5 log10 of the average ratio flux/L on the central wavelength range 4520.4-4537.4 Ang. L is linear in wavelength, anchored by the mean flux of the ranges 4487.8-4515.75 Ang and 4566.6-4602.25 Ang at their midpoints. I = 0.25 mag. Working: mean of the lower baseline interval 6.71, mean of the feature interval 5.51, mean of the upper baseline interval 7.4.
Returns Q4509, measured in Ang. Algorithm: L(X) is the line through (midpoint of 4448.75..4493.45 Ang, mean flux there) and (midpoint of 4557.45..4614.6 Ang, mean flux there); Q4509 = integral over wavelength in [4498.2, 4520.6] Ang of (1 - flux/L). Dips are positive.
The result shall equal -2.4 Ang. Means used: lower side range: 5.64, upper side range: 7.53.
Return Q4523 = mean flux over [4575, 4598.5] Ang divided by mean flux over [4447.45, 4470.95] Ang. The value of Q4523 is 1.47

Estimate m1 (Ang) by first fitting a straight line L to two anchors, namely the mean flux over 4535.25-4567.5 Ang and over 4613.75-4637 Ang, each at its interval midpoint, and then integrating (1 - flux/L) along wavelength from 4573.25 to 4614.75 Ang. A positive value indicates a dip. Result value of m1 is 0.5 Ang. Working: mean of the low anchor 7.08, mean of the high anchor 7.81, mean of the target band 7.4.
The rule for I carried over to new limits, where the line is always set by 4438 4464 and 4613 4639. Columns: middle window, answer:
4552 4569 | -0.12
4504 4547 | -0.03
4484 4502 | -0.13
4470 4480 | -0.17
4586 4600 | -0.04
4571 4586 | -0.04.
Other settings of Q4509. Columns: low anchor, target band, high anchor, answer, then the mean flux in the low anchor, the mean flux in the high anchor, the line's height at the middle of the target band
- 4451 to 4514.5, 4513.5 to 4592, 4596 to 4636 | 0.5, 6.01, 7.69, 6.89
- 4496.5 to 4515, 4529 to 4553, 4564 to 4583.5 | 3.5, 6.95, 7.51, 7.24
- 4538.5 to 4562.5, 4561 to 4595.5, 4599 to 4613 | -1.0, 7.11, 7.46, 7.29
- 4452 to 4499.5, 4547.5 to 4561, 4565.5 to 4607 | -0.2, 5.69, 7.4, 6.9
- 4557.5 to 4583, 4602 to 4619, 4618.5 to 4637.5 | 0.6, 7.67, 7.87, 7.81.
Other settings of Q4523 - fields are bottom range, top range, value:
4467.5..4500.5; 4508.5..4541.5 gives 0.97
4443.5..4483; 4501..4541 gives 1.16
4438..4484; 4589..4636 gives 1.38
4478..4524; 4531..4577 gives 1.06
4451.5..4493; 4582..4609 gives 1.30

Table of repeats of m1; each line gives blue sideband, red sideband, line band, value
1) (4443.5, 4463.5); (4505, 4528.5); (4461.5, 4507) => -4.58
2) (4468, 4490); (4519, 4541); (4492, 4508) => -2.02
